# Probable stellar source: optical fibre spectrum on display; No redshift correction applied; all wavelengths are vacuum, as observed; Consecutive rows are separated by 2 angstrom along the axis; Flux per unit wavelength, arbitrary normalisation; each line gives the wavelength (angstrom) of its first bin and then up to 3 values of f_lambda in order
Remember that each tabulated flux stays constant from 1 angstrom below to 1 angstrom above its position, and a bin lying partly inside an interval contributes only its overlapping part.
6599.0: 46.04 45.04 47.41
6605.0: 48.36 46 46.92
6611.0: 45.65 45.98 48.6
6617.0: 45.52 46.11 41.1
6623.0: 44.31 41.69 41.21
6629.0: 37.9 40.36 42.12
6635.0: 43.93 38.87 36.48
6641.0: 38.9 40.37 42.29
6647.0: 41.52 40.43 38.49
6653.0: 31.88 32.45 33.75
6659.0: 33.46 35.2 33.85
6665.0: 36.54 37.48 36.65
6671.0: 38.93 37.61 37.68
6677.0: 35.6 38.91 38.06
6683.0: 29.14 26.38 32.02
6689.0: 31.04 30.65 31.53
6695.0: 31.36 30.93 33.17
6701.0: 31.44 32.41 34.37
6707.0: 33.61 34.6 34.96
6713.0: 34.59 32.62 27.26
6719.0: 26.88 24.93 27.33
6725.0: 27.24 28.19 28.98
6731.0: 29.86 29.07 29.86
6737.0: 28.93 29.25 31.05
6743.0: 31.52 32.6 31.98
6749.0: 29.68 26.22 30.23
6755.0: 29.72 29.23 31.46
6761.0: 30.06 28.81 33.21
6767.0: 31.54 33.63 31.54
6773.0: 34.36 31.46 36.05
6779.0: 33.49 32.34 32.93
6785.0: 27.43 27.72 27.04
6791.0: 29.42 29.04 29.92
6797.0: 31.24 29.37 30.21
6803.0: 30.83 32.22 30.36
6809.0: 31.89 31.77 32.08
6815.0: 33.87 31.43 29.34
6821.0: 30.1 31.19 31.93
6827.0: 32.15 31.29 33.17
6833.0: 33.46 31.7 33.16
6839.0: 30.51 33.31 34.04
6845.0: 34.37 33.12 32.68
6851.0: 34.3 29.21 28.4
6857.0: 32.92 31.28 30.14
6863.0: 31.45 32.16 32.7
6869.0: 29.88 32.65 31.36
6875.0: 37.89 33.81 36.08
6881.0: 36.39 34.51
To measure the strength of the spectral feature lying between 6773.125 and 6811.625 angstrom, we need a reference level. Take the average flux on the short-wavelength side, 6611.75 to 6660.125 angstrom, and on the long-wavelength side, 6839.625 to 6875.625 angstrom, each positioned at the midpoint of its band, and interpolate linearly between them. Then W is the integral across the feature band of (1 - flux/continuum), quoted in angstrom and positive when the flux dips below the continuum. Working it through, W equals 4.2 angstrom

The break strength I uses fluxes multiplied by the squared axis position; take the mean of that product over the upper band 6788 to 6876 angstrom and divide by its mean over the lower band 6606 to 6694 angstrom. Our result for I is 0.9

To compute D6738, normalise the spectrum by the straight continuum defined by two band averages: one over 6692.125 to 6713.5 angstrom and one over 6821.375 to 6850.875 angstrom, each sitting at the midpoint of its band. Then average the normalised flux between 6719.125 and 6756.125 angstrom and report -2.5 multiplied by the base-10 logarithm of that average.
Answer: 0.13 mag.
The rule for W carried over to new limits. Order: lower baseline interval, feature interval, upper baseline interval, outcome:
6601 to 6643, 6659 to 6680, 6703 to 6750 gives 0.43 angstrom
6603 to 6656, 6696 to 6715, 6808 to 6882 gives 2.58 angstrom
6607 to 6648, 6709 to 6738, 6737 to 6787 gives 4.13 angstrom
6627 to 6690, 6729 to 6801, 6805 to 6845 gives 6.70 angstrom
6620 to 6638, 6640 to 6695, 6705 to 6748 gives 2.21 angstrom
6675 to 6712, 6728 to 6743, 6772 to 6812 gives 1.11 angstrom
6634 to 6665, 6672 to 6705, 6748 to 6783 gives 2.22 angstrom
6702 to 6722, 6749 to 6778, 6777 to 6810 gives -0.26 angstrom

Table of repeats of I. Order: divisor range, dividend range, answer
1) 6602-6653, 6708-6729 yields 0.72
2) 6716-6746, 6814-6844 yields 1.14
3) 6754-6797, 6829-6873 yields 1.06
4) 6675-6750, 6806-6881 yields 1.07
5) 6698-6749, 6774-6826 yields 1.03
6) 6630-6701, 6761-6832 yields 0.91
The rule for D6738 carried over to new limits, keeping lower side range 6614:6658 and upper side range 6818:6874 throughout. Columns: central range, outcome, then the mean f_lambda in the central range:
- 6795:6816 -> 0.07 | 31.3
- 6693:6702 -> 0.19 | 31.7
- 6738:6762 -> 0.18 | 30.2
